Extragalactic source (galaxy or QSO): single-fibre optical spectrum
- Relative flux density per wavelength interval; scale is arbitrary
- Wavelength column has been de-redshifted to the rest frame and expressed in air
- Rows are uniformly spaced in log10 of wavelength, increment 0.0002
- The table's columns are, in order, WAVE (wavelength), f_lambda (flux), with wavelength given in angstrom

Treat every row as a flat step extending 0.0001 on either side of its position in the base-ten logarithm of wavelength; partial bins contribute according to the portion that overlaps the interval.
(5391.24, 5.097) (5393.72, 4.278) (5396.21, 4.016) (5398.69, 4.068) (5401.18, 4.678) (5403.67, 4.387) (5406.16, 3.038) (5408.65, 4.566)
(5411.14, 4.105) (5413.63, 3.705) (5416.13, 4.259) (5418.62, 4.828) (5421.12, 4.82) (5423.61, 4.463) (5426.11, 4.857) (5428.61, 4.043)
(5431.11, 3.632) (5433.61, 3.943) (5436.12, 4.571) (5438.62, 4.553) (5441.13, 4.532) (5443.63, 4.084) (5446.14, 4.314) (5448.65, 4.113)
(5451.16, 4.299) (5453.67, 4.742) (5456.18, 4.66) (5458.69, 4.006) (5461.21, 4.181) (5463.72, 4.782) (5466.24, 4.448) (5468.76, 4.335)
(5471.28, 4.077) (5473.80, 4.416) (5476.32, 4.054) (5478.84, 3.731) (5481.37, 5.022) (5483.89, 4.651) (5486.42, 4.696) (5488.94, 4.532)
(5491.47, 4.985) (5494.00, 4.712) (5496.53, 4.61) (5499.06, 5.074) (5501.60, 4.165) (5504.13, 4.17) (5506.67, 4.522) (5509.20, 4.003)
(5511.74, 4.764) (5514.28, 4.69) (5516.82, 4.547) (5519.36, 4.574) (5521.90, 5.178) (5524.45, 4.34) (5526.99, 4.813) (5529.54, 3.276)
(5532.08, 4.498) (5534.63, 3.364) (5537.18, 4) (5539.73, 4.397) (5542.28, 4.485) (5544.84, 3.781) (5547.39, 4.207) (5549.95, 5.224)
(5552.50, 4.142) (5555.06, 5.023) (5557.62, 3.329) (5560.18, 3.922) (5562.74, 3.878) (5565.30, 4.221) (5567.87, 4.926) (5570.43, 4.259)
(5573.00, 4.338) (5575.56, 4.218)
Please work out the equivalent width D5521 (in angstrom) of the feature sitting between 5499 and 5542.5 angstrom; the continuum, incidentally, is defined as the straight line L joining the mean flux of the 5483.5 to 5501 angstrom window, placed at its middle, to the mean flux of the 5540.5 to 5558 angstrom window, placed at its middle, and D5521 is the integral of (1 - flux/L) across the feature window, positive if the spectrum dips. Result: 1.8 angstrom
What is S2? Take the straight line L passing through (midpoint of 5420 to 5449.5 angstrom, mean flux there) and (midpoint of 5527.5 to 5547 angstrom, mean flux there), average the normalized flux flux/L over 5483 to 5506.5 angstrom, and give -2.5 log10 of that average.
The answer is -0.12 mag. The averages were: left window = 4.33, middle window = 4.62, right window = 4.02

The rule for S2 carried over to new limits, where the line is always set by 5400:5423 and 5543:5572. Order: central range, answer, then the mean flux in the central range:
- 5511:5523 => -0.115 mag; 4.74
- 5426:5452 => 0.008 mag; 4.24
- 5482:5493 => -0.113 mag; 4.74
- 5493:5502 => -0.100 mag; 4.68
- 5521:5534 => -0.020 mag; 4.35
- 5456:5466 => -0.029 mag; 4.38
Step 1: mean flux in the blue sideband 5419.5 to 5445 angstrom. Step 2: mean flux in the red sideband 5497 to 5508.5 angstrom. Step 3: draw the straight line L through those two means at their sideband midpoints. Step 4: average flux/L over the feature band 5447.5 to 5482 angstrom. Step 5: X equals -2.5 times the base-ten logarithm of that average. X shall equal 0.018 mag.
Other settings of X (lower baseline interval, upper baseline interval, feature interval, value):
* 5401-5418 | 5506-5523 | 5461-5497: -0.012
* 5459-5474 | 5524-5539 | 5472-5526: -0.087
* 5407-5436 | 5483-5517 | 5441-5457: 0.003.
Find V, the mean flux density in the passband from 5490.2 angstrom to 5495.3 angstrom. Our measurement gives 4.85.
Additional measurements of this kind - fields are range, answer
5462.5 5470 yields 4.52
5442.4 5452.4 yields 4.2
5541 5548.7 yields 4.16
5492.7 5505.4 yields 4.55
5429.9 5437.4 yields 4.05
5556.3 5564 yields 3.72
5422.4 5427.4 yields 4.65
